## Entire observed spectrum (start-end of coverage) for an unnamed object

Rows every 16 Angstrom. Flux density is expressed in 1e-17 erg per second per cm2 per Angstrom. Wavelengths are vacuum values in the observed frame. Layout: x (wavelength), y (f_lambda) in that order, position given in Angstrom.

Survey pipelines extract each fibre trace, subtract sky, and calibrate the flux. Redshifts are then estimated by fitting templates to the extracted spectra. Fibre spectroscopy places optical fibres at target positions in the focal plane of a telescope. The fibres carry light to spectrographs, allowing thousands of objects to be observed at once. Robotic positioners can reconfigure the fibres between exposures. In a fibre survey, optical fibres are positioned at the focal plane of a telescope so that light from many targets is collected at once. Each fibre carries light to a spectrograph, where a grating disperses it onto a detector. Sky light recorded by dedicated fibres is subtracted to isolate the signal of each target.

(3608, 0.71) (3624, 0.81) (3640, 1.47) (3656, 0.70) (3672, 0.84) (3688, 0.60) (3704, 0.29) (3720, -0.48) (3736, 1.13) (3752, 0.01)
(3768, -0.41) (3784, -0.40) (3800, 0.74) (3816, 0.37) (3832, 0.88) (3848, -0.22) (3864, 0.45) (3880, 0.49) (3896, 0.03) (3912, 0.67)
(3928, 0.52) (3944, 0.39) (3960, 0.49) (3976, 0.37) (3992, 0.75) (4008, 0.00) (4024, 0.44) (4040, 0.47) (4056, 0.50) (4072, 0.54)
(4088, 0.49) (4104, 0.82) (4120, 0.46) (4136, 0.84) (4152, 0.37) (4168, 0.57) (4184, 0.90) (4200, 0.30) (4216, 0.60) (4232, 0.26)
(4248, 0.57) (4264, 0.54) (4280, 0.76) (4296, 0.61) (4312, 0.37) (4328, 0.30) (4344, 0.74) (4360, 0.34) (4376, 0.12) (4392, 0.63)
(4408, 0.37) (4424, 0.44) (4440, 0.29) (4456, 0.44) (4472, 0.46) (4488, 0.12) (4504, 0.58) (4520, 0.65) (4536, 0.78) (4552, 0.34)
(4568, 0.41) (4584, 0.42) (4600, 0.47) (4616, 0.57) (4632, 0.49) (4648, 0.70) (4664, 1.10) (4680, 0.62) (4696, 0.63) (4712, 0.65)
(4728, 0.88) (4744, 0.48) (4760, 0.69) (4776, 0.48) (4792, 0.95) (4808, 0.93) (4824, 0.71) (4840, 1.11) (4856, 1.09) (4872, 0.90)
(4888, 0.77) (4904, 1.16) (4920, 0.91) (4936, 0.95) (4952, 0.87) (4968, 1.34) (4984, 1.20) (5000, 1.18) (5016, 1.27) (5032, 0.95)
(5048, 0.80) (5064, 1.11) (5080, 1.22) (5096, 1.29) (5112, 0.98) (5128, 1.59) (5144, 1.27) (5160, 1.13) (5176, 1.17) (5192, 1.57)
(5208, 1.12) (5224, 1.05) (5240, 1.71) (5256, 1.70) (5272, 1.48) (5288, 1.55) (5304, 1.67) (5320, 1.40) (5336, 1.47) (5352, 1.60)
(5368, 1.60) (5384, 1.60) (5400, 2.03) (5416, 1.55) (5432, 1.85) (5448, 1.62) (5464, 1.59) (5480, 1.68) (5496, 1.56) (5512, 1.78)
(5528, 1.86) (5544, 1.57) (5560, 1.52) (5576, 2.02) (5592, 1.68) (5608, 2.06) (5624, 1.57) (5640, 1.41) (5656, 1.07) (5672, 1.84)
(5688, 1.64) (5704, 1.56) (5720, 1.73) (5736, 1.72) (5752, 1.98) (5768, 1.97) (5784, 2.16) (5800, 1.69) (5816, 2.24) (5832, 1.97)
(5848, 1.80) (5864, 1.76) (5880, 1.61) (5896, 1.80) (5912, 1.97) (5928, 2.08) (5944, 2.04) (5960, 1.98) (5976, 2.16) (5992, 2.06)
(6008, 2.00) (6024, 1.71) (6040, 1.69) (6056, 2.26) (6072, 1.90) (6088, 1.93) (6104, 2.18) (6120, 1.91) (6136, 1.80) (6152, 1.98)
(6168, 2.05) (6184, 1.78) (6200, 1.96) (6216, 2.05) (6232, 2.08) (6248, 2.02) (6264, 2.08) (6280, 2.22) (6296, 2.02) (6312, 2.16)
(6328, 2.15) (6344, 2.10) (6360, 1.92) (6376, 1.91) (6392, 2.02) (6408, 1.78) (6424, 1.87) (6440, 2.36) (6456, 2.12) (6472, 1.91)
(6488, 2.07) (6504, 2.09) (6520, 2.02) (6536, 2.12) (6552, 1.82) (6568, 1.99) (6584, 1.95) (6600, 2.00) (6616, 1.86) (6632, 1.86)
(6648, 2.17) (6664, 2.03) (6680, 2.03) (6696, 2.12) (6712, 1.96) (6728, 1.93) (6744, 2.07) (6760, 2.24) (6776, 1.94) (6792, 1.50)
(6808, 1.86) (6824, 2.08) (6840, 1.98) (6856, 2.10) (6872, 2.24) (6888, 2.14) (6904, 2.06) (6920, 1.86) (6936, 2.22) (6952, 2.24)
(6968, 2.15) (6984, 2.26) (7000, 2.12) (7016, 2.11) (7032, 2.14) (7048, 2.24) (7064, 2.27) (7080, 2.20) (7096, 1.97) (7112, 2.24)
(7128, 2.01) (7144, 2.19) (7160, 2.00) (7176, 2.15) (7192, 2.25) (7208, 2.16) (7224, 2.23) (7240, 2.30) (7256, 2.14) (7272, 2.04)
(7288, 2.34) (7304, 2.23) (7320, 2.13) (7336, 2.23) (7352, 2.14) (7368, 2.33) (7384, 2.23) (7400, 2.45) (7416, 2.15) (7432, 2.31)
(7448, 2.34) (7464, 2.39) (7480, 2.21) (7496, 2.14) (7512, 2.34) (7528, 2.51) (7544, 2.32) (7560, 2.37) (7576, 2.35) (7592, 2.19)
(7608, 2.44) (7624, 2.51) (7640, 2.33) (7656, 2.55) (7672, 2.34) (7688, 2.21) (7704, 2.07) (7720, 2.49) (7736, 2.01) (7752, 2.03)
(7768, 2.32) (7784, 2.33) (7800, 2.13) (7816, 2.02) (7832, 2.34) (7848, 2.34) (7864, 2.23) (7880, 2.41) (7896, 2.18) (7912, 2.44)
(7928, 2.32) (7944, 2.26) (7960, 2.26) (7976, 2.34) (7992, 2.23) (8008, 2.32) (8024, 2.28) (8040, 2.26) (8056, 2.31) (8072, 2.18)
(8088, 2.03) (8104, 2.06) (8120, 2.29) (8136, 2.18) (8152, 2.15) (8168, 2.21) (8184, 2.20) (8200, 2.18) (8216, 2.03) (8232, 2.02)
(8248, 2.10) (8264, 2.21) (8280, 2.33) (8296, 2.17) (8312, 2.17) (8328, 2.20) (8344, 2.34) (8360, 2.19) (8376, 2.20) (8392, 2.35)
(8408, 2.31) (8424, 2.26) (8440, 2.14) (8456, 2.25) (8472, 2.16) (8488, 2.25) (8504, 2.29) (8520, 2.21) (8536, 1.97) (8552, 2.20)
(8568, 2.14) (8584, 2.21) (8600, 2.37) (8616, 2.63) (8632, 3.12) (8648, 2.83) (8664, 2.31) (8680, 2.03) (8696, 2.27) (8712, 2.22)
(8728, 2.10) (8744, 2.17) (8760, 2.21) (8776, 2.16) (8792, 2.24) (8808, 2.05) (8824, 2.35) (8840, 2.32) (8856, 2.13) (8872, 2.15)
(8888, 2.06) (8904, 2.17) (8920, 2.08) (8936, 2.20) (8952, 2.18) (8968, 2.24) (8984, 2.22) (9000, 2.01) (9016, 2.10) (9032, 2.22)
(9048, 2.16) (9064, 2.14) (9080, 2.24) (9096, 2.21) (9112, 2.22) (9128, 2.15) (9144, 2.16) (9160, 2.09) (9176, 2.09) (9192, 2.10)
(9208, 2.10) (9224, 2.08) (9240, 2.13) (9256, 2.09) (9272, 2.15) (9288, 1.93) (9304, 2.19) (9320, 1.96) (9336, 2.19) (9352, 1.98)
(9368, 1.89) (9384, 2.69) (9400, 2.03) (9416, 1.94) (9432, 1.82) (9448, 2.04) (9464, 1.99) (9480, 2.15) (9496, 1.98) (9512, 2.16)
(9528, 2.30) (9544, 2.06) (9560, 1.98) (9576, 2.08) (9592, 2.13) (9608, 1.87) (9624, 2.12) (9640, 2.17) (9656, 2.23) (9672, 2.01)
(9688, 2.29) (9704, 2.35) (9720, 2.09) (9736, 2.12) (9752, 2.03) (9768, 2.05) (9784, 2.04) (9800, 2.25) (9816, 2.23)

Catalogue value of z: 0.314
